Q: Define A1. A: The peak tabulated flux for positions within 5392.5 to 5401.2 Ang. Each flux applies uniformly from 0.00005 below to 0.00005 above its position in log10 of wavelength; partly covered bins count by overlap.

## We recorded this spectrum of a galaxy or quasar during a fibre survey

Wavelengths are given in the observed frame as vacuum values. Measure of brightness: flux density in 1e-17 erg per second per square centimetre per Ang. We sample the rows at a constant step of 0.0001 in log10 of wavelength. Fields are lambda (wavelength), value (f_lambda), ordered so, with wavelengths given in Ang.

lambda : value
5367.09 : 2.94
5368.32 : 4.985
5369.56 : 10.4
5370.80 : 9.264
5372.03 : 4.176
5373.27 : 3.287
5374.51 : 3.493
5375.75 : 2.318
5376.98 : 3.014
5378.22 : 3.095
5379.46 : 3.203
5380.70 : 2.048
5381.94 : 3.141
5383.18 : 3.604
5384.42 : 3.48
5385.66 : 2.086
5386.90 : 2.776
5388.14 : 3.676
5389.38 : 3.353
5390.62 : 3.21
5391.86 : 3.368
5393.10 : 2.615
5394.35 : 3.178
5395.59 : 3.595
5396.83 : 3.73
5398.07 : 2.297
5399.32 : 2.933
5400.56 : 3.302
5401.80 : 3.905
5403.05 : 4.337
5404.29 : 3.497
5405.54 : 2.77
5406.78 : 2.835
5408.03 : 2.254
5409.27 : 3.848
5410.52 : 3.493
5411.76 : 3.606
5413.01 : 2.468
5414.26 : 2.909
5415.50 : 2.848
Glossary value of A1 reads 3.73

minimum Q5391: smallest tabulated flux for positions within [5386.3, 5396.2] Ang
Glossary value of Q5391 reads 2.615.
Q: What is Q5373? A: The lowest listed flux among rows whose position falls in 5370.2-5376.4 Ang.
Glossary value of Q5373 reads 2.318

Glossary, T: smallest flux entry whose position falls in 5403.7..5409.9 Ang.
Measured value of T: 2.254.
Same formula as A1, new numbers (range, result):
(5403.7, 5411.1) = 3.848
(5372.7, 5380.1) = 3.493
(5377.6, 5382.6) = 3.203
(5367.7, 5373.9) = 10.4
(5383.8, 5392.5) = 3.676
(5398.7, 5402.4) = 3.905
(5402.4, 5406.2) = 4.337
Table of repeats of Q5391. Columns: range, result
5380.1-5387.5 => 2.048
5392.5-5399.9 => 2.297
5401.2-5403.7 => 3.905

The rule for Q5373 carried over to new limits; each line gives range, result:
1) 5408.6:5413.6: 2.468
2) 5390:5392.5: 3.21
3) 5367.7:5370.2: 4.985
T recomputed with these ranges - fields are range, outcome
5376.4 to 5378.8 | 3.014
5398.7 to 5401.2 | 2.933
